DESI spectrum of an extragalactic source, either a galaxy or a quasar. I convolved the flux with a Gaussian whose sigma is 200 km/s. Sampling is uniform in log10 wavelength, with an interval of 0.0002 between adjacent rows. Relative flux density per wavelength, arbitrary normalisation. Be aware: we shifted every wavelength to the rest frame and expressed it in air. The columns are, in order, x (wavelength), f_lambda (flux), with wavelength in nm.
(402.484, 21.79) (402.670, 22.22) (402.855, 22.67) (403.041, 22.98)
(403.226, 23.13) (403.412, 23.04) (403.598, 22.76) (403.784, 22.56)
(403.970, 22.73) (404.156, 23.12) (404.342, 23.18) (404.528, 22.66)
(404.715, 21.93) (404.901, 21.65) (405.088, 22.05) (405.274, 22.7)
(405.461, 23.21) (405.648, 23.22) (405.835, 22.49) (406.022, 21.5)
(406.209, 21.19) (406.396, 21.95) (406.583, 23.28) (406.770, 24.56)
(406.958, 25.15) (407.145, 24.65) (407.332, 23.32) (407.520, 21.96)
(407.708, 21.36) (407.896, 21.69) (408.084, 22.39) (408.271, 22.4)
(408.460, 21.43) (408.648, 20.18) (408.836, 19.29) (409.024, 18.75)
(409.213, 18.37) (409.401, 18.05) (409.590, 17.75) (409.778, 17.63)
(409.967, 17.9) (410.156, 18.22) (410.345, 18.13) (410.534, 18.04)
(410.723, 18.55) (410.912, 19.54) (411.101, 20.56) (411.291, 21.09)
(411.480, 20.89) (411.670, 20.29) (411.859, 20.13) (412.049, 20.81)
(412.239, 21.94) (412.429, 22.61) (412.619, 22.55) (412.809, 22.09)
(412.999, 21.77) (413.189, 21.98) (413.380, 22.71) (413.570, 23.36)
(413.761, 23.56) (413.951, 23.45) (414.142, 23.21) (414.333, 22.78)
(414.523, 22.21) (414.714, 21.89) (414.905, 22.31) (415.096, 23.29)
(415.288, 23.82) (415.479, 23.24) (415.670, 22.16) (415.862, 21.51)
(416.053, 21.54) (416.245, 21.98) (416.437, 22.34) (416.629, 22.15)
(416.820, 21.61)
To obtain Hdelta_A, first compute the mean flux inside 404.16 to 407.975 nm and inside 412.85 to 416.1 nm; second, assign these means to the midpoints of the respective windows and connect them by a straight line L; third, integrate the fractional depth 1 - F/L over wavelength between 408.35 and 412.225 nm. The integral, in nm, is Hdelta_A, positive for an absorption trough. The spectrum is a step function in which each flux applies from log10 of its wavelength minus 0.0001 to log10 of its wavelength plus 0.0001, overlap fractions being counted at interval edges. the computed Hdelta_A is 0.57 nm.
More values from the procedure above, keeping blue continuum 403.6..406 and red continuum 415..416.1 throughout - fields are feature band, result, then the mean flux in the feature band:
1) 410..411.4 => 0.216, 19.1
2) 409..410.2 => 0.242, 18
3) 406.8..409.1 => 0.064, 22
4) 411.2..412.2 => 0.084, 20.7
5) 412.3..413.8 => 0.007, 22.5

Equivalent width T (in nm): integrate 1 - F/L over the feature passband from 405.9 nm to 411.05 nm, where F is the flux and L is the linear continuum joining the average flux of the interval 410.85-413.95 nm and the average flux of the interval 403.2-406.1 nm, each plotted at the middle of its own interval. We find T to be 0.36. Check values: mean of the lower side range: 22.6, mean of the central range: 20.6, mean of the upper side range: 21.7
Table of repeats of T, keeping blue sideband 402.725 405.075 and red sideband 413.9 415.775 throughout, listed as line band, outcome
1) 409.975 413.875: 0.32 nm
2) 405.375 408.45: 0.00 nm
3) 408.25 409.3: 0.13 nm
